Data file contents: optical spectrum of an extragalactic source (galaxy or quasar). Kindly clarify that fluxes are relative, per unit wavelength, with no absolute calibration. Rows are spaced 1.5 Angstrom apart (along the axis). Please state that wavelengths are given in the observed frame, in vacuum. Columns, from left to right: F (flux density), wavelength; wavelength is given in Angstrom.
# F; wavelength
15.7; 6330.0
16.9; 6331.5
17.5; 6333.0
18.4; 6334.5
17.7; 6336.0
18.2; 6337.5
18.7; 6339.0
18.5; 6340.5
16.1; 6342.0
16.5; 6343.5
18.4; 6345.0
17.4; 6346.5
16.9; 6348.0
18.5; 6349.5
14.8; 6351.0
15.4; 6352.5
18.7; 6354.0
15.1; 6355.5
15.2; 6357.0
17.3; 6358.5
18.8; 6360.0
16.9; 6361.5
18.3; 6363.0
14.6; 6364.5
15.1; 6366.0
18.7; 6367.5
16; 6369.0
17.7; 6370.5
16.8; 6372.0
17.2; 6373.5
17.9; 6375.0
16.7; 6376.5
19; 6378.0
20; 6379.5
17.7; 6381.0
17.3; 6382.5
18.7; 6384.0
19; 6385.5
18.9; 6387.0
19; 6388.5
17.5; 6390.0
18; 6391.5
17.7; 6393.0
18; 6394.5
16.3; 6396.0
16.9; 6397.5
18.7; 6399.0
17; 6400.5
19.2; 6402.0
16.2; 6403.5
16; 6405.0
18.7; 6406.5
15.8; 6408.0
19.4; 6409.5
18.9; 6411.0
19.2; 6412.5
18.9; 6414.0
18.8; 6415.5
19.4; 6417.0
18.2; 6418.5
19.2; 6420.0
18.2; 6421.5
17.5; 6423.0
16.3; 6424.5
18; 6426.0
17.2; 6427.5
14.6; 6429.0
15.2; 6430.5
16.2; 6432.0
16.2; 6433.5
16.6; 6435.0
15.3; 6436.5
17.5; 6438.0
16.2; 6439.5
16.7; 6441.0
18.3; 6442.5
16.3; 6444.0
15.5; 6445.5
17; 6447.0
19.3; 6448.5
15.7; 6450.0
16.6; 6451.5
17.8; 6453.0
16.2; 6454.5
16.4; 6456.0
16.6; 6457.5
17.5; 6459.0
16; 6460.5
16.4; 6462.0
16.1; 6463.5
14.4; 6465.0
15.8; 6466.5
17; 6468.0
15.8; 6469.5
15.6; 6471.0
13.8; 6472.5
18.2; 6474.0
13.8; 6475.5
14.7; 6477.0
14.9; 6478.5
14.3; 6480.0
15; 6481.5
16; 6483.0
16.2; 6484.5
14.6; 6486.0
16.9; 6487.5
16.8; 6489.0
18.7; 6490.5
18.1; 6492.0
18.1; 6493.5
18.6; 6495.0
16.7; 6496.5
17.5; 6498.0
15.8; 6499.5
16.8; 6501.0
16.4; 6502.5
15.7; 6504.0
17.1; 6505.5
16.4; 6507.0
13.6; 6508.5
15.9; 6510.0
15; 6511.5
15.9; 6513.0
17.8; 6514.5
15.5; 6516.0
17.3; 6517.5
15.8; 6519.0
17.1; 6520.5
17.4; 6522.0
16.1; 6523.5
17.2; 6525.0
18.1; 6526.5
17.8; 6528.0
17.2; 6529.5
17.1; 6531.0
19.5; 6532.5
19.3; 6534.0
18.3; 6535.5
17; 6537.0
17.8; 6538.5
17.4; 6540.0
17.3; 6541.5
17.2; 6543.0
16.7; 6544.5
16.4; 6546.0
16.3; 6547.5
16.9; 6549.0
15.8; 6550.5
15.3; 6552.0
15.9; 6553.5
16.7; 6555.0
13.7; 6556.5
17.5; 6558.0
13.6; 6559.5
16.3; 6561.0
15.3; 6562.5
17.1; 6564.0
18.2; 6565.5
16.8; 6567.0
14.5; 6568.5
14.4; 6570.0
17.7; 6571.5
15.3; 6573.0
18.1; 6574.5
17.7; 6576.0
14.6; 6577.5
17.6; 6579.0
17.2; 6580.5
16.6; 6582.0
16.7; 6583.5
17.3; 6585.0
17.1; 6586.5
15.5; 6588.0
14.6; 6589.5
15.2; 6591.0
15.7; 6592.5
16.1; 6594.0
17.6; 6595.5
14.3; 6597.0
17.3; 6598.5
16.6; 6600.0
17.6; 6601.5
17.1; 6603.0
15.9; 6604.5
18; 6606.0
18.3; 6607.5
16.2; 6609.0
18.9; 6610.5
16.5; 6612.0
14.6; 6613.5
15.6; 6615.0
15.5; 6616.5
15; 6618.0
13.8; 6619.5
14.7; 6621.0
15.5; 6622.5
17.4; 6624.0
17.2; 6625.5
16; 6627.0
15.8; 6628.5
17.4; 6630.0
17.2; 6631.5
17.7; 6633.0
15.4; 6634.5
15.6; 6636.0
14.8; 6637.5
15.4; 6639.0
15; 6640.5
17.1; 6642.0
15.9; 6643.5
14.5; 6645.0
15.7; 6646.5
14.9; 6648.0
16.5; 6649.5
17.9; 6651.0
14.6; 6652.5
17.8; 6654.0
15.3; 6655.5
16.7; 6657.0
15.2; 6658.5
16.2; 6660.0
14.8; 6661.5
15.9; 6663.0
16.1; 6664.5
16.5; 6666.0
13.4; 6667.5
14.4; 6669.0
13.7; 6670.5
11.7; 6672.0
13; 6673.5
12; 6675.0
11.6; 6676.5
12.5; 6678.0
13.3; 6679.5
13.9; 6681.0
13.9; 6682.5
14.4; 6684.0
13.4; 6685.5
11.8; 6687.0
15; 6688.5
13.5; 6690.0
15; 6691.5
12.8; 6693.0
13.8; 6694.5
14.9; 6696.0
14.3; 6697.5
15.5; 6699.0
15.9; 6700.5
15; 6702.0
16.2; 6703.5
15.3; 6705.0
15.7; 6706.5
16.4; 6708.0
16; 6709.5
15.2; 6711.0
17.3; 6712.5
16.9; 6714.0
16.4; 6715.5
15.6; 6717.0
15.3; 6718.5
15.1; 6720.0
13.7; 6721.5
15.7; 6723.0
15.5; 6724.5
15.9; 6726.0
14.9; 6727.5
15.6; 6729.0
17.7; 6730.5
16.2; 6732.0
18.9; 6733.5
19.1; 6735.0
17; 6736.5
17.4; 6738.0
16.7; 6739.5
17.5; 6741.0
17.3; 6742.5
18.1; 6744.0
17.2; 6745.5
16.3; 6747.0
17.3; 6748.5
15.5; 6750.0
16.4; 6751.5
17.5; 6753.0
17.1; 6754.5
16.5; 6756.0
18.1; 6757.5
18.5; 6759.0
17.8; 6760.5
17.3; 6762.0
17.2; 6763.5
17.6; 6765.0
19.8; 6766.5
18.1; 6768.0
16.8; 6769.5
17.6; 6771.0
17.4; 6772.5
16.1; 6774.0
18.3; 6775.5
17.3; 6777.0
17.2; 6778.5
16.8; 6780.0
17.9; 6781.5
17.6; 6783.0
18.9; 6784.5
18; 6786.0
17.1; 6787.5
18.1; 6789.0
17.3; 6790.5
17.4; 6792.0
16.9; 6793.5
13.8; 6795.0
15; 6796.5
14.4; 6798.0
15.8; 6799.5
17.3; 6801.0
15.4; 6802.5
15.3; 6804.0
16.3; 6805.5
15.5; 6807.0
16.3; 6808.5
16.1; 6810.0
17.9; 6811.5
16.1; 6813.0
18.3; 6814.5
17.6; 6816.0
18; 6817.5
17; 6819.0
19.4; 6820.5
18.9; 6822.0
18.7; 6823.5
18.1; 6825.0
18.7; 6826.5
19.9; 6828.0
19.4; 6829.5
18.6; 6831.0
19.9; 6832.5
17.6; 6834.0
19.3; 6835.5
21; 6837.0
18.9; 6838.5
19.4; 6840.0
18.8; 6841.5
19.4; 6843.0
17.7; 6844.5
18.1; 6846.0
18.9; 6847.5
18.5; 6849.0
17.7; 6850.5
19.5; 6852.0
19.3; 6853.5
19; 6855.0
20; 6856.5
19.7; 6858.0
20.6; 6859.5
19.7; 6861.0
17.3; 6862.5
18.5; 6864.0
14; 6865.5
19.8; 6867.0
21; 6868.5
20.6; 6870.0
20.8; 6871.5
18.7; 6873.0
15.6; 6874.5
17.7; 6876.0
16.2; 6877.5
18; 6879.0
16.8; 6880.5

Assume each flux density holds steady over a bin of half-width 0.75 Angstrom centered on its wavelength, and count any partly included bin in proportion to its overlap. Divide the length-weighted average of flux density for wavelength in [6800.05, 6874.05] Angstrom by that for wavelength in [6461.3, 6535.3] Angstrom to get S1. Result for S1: 1.12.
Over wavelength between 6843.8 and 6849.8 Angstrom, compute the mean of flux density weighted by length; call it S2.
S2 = 18.3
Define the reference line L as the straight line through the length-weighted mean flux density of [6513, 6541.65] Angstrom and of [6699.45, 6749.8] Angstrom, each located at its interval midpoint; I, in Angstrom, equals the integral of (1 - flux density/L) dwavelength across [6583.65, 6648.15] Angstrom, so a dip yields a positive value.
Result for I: 3.0 Angstrom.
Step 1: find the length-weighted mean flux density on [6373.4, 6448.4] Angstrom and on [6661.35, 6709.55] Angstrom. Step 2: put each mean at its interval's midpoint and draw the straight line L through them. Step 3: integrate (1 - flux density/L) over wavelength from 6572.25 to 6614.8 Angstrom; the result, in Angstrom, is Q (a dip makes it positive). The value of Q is -3.3 Angstrom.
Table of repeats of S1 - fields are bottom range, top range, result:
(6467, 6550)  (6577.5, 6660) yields 0.97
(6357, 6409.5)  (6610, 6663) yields 0.91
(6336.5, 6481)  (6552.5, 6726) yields 0.91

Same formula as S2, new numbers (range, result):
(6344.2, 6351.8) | 17.2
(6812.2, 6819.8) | 17.4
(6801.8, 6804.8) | 15.4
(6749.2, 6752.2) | 16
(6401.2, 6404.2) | 17.7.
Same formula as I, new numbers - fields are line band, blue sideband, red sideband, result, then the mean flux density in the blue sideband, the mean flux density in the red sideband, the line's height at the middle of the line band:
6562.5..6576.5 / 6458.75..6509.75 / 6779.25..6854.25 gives 0.0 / 16.1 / 17.8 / 16.6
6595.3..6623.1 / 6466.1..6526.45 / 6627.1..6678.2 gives -1.2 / 16.3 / 15.3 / 15.6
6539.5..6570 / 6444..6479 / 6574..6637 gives 0.2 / 16.1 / 16.4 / 16.3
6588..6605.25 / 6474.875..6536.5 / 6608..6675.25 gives -0.2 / 16.6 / 15.6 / 15.9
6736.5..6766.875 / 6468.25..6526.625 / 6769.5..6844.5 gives 0.1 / 16.3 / 17.6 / 17.4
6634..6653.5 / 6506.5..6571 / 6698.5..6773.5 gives 1.1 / 16.6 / 16.7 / 16.6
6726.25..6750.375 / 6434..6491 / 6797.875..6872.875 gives 1.0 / 16.2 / 18.3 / 17.8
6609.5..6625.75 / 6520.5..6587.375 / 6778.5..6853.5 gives 1.1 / 16.8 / 17.7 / 17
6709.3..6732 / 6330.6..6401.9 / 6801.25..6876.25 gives 2.9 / 17.5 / 18.4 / 18.1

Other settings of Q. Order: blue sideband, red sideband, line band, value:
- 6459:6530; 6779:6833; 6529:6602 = -0.14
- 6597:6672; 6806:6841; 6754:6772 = -0.17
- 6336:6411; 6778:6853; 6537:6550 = 0.44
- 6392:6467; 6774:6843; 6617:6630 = 1.19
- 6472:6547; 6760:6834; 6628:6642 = 0.73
